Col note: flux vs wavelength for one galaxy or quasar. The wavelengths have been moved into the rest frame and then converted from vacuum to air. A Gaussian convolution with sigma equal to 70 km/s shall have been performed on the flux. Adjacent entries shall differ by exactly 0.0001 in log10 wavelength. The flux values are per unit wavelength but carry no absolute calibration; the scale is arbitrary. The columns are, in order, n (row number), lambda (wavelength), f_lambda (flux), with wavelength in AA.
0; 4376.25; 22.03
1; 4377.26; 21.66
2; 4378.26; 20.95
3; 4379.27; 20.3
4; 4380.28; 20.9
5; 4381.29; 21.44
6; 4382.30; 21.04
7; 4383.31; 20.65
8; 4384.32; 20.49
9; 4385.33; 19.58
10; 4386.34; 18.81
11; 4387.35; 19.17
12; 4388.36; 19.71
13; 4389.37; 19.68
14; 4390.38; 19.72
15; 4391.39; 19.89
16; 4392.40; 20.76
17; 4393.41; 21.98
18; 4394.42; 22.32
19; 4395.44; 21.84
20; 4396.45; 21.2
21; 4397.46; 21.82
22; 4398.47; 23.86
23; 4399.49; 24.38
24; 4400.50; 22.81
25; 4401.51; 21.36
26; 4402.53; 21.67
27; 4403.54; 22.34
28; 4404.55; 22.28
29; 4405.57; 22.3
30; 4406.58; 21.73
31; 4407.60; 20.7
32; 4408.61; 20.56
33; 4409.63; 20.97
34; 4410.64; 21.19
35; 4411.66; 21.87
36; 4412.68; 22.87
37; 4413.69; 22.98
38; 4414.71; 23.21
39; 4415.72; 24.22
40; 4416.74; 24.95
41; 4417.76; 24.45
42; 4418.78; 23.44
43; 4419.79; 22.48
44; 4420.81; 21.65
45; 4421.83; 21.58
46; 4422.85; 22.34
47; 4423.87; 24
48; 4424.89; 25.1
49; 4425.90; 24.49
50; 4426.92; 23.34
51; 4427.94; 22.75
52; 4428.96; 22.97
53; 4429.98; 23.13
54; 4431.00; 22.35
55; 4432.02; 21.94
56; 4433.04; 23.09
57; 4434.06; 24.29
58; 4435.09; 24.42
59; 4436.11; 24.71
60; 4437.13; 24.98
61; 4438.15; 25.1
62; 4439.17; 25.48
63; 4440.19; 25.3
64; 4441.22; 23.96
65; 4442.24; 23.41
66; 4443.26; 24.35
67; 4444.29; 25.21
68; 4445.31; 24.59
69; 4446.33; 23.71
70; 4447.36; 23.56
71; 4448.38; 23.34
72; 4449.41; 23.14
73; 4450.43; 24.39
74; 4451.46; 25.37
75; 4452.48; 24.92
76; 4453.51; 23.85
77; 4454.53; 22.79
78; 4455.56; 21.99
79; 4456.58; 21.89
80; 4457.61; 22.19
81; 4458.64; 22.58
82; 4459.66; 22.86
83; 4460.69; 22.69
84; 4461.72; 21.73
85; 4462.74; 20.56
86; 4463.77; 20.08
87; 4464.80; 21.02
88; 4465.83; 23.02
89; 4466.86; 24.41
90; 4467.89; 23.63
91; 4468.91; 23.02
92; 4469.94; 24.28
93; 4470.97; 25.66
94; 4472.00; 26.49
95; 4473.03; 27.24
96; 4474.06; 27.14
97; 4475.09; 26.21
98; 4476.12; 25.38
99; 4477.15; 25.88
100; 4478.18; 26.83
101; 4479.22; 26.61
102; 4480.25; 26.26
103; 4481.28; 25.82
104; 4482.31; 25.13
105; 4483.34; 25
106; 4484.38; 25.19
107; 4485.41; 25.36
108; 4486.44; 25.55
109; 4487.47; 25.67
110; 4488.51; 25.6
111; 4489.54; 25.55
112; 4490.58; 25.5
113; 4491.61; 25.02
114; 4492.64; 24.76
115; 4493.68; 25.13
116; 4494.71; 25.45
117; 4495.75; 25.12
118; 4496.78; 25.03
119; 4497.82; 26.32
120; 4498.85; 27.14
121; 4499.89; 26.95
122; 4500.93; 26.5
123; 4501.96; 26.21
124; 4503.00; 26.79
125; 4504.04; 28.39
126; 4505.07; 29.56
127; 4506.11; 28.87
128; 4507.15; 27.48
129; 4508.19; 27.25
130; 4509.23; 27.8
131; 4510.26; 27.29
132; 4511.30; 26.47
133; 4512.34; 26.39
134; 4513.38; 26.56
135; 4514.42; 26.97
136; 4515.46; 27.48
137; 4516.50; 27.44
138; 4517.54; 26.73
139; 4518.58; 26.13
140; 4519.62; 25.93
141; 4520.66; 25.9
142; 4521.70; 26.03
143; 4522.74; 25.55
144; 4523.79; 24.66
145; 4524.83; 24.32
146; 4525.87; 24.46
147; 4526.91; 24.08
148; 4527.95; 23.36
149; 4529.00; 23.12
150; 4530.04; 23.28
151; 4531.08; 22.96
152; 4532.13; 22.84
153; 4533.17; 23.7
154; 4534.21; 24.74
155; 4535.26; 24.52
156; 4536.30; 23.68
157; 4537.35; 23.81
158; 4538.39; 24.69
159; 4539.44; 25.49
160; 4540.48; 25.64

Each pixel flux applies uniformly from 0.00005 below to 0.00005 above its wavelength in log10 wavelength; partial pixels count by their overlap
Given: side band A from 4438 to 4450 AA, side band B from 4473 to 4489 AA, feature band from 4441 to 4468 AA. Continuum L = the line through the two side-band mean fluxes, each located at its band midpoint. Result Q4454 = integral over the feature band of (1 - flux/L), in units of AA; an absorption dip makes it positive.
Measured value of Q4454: 1.69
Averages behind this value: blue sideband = 24.2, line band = 23.1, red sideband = 25.9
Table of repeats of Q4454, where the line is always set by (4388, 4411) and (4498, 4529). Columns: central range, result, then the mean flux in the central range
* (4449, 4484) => 0.44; 24.1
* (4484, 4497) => 0.07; 25.3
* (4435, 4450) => -0.62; 24.4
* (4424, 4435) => -0.28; 23.4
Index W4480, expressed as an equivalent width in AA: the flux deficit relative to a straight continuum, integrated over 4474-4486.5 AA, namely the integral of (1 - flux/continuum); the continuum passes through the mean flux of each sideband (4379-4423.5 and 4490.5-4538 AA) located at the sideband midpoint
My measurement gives -0.7 AA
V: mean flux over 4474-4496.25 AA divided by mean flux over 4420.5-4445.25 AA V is 1.1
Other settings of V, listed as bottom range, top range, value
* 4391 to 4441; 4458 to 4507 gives 1.10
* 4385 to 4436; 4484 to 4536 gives 1.16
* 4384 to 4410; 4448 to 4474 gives 1.10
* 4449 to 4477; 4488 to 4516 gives 1.12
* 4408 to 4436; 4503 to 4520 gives 1.19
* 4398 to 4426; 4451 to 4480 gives 1.06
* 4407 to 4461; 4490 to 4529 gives 1.12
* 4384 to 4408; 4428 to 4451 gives 1.13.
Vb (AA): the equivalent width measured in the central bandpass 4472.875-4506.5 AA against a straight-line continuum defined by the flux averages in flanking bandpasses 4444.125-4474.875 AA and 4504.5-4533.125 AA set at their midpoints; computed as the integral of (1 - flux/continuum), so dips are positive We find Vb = -1.89 AA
